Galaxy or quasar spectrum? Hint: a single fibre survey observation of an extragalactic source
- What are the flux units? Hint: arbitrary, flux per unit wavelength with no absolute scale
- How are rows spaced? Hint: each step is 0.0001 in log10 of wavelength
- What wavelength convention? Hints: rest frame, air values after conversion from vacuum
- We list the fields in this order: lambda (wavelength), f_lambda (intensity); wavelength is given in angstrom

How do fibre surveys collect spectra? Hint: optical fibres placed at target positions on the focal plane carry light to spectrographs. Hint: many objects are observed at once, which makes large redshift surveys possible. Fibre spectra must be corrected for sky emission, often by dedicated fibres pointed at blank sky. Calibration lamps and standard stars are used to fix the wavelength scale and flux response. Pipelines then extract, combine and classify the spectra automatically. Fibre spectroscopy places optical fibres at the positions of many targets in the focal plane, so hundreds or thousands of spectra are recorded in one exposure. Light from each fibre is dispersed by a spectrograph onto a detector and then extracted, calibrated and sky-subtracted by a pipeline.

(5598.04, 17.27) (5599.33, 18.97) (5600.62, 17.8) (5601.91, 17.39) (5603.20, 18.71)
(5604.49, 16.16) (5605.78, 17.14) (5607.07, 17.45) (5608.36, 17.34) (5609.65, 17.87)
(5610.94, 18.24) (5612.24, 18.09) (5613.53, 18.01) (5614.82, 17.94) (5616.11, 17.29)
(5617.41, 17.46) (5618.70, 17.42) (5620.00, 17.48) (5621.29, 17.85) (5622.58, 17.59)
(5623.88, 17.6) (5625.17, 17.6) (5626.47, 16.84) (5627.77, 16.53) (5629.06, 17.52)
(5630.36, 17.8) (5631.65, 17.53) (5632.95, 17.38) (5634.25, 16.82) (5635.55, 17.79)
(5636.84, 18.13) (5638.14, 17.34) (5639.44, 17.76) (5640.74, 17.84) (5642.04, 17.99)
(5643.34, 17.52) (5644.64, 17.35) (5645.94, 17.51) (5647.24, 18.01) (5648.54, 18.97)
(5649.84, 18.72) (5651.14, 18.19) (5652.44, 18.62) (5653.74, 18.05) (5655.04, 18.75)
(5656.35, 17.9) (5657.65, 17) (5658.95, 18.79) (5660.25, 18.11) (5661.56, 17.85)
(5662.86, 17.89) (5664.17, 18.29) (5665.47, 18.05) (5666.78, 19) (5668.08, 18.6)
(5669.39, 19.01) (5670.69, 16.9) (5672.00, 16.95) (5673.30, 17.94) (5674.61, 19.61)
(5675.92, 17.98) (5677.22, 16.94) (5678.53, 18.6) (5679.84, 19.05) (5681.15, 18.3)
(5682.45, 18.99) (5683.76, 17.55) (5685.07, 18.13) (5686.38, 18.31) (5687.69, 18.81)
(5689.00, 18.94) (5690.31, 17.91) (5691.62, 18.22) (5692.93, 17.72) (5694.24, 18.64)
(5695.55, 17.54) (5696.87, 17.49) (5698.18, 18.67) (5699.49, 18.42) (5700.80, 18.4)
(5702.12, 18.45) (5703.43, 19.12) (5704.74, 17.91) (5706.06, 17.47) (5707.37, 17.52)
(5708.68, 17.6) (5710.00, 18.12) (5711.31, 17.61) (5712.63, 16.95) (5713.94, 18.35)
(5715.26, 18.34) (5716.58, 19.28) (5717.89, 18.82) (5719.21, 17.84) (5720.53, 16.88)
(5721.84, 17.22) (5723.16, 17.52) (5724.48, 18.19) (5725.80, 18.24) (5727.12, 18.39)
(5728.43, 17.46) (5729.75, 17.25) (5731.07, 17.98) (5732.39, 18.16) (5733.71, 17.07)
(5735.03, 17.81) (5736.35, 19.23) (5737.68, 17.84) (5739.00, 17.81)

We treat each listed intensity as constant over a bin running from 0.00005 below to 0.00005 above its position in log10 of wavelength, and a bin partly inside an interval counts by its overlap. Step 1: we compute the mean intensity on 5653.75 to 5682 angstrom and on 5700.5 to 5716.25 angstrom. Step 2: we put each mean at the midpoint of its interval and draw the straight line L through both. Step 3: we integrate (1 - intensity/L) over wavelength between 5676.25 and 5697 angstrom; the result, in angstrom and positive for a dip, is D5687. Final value -0.14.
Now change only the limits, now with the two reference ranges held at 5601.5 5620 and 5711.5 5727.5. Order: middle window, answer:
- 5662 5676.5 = -0.3 angstrom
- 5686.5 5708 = -0.4 angstrom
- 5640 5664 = -0.4 angstrom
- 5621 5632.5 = 0.2 angstrom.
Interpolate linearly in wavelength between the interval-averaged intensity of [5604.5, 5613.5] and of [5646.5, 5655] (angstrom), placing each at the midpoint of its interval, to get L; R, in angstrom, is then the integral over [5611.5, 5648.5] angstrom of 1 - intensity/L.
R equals 0.9 angstrom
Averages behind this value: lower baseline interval 17.6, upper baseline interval 18.5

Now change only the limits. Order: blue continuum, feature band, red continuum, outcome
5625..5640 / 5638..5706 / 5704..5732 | -2.1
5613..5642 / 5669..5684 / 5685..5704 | 0.0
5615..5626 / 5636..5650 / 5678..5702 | -0.1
